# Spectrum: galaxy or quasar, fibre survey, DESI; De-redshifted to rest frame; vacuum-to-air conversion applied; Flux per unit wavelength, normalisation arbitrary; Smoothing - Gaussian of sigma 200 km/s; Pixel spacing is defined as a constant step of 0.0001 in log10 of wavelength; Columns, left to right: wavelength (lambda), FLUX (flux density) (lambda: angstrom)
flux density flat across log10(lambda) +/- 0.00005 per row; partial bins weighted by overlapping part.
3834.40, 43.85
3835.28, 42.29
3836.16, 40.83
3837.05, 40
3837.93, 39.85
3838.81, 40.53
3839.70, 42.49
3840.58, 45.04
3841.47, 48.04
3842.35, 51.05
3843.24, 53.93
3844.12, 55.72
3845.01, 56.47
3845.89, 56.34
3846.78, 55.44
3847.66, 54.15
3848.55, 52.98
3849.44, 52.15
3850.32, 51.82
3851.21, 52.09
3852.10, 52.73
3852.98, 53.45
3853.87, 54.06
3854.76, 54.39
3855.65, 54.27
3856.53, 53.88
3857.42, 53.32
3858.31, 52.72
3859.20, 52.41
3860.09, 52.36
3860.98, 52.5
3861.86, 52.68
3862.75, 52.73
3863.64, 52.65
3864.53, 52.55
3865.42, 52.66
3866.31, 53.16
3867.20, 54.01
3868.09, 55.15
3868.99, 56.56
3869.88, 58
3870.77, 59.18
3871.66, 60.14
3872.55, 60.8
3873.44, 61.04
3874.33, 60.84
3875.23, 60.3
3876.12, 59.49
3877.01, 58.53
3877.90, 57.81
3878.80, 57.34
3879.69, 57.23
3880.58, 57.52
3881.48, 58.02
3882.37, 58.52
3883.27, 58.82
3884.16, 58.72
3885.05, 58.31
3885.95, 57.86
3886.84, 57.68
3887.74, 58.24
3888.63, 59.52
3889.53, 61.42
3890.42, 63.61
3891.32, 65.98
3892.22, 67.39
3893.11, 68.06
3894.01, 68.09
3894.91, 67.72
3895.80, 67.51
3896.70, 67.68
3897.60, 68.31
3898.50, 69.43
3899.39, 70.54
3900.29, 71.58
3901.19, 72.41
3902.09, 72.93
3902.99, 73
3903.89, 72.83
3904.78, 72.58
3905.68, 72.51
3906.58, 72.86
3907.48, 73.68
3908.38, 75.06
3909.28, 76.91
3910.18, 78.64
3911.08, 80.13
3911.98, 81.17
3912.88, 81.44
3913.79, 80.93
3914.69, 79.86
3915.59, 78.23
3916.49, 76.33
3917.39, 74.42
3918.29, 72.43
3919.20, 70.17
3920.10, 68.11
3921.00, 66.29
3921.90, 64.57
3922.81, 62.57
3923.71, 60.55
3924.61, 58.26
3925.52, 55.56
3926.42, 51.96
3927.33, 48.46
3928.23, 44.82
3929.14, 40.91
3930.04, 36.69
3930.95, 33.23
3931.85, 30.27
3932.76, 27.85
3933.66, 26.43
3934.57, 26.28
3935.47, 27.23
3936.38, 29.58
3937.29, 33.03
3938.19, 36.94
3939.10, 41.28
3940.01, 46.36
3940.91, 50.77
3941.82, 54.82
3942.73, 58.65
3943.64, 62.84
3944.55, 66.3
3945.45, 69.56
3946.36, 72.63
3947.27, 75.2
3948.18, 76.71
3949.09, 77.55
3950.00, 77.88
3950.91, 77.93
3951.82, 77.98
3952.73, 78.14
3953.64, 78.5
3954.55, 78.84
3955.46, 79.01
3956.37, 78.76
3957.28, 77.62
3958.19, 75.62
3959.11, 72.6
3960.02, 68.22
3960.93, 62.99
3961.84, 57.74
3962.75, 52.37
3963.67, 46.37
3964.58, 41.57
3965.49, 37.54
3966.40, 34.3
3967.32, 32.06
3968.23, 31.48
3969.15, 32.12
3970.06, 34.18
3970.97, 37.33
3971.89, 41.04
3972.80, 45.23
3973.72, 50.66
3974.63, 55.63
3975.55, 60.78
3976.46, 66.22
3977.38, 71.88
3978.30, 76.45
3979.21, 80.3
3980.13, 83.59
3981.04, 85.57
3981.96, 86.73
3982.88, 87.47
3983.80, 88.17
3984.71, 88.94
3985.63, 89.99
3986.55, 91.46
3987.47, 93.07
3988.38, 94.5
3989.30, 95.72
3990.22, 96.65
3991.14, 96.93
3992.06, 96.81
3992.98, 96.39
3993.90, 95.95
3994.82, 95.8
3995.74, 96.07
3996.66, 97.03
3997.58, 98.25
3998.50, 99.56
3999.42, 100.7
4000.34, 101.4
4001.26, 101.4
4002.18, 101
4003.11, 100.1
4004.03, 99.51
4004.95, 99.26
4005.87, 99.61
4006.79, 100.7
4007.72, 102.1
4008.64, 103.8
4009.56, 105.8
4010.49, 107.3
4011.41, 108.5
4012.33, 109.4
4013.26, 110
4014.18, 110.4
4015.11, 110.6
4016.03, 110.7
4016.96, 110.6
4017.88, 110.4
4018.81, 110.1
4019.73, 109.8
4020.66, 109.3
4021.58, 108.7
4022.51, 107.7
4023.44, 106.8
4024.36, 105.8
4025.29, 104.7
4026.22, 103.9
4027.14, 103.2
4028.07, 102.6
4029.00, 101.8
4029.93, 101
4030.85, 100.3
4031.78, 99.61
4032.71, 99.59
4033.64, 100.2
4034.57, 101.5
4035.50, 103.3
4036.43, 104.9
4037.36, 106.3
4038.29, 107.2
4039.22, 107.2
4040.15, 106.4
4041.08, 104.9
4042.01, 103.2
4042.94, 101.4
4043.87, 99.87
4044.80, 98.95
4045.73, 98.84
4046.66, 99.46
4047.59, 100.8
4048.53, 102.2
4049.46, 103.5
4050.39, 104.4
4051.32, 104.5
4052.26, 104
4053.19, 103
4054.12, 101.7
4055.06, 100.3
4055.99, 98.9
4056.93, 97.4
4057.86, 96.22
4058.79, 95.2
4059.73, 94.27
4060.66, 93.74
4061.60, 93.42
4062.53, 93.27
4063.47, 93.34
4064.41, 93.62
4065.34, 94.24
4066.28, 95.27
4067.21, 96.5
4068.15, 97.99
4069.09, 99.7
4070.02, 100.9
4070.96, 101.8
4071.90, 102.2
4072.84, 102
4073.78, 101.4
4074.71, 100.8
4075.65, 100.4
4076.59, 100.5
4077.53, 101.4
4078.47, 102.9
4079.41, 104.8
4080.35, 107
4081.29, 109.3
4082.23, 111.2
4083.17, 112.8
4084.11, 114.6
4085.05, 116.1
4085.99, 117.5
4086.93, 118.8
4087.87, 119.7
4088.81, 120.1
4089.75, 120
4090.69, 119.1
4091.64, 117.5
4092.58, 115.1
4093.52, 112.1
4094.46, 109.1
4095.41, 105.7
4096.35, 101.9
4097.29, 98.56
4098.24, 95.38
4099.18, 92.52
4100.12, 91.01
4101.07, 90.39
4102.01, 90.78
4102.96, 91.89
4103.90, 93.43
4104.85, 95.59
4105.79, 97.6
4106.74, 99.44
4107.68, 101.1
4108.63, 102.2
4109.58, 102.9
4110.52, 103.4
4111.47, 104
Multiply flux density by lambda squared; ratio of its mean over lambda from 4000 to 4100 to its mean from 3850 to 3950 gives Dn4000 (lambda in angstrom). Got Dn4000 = 1.88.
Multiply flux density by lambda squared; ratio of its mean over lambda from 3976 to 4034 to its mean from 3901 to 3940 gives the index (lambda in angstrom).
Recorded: 1.75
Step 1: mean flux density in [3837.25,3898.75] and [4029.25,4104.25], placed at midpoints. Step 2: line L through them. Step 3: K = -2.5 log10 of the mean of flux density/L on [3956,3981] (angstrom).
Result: 0.38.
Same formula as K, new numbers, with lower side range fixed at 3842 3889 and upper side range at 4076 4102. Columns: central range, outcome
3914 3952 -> 0.26 mag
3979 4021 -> -0.14 mag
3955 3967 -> 0.28 mag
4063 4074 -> 0.06 mag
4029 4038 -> -0.08 mag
